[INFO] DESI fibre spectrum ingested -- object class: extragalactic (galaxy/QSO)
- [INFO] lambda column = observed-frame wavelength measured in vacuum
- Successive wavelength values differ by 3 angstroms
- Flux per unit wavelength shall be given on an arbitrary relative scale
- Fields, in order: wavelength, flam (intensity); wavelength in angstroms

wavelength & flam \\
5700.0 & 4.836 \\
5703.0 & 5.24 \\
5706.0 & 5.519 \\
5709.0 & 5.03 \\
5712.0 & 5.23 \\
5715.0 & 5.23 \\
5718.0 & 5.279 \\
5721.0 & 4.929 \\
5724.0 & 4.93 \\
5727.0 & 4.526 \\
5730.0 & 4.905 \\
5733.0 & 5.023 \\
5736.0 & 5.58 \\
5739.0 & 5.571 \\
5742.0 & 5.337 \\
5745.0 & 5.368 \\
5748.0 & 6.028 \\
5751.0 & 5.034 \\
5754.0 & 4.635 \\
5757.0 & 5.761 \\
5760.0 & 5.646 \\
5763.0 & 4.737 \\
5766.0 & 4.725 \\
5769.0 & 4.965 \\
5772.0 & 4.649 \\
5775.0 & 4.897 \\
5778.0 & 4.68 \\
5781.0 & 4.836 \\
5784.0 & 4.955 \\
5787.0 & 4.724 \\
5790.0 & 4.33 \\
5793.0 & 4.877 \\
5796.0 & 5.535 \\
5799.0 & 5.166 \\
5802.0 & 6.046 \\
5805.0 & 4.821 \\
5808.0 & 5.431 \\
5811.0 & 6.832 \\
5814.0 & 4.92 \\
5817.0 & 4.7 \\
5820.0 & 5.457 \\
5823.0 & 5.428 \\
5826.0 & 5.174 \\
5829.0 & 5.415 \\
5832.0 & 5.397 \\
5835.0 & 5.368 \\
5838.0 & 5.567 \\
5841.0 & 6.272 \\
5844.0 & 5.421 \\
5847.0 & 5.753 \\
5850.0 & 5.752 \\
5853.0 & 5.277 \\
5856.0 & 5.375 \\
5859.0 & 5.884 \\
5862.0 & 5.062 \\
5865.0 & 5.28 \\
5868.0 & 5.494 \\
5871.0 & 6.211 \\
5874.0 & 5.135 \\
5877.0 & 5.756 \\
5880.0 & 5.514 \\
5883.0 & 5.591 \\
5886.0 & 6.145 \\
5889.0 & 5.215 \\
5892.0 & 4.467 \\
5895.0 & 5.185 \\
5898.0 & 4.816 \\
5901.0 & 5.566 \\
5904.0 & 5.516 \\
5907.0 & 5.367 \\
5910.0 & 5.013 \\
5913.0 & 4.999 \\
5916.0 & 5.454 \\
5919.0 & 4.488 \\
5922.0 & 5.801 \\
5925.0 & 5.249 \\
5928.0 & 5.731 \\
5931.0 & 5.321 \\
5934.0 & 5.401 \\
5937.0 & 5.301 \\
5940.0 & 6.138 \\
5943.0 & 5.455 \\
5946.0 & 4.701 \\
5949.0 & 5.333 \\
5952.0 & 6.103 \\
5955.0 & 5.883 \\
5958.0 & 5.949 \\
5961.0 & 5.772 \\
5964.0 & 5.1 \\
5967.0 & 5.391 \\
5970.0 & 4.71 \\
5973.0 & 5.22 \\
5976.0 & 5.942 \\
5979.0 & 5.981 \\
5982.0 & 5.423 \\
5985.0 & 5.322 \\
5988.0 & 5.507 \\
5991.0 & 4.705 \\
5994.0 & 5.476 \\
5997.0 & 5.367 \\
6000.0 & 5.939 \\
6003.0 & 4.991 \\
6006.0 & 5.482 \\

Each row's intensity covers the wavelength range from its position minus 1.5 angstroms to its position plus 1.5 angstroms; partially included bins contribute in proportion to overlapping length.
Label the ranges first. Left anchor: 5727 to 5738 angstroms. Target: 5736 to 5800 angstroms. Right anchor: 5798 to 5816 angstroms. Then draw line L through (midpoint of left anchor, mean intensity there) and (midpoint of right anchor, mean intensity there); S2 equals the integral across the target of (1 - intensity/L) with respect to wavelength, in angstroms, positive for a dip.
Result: 2.59 angstroms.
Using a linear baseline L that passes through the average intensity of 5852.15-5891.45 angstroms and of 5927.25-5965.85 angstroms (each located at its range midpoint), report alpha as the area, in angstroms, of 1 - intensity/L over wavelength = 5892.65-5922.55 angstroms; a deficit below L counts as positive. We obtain 1.9 angstroms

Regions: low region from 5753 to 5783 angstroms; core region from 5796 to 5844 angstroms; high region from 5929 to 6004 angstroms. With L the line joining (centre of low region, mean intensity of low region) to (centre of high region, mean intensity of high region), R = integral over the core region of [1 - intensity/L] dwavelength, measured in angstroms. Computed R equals -3.6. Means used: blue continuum 4.96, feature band 5.47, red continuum 5.46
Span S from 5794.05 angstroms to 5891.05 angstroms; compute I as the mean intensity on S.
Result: 5.5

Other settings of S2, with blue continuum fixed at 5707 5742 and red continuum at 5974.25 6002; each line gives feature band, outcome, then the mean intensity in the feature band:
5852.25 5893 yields -1.0 angstroms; 5.47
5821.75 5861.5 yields -1.8 angstroms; 5.53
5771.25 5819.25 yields 1.2 angstroms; 5.1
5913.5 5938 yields 0.4 angstroms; 5.33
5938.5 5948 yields 0.0 angstroms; 5.43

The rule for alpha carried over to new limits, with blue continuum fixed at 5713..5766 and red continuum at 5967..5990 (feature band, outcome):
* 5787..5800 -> 0.8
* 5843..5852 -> -0.6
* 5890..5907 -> 0.7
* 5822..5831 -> -0.1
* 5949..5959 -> -0.9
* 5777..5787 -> 0.8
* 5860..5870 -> -0.1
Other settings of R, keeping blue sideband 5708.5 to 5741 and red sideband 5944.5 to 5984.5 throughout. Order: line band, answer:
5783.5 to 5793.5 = 1.0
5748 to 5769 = 0.1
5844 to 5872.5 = -1.2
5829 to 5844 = -0.9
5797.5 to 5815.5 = -1.0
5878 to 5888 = -0.7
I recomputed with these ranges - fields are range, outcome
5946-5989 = 5.52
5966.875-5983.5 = 5.45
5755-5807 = 5.02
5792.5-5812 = 5.53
